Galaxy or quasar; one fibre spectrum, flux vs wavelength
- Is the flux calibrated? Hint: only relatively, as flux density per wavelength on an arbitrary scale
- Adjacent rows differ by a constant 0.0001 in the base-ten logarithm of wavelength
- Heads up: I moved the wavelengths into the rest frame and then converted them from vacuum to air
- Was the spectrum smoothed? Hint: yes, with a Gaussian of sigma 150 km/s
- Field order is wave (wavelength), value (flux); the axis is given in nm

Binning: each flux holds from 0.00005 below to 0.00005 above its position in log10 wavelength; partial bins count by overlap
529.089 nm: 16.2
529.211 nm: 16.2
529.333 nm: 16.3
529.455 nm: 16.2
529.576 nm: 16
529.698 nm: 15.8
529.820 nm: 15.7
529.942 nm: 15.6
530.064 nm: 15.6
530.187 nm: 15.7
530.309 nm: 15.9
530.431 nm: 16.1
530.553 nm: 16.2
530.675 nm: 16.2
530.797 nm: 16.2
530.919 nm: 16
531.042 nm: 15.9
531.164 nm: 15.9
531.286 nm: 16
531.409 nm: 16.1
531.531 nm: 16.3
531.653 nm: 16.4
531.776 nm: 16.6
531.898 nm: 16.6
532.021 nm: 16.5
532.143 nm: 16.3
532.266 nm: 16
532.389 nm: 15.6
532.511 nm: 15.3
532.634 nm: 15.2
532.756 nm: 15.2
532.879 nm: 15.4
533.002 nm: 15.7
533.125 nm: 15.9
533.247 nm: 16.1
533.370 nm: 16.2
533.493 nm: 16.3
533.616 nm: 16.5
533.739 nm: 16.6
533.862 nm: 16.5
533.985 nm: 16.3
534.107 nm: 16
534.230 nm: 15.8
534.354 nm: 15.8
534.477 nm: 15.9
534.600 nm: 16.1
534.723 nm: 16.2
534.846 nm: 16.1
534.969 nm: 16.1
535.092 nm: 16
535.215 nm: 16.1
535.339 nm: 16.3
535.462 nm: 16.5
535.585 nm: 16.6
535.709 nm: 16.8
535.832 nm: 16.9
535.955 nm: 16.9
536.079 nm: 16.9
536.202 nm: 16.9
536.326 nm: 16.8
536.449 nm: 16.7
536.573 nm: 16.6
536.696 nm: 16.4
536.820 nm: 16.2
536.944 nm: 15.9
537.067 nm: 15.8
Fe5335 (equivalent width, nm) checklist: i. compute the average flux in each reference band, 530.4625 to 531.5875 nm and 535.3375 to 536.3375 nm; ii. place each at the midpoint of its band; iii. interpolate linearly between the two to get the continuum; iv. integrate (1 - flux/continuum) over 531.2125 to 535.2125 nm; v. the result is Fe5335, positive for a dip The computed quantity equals 0.08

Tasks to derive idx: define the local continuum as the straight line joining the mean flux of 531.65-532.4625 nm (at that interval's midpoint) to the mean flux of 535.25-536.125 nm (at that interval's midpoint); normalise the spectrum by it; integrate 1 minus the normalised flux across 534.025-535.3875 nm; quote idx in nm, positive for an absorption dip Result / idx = 0.043 nm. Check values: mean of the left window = 16.3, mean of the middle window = 16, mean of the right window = 16.7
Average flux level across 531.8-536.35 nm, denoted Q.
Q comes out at 16.2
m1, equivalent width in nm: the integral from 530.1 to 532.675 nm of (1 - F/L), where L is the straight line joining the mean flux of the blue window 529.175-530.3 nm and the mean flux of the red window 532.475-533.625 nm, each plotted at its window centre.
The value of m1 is -0.04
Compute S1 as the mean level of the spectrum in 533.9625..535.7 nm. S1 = 16.1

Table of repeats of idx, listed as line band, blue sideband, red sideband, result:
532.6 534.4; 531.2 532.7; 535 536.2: 0.03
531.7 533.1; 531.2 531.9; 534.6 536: 0.04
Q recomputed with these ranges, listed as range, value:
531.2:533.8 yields 16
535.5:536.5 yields 16.8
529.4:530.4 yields 15.8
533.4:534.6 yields 16.2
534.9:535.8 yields 16.4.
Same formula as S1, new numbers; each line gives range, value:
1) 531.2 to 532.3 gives 16.3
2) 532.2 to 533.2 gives 15.5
